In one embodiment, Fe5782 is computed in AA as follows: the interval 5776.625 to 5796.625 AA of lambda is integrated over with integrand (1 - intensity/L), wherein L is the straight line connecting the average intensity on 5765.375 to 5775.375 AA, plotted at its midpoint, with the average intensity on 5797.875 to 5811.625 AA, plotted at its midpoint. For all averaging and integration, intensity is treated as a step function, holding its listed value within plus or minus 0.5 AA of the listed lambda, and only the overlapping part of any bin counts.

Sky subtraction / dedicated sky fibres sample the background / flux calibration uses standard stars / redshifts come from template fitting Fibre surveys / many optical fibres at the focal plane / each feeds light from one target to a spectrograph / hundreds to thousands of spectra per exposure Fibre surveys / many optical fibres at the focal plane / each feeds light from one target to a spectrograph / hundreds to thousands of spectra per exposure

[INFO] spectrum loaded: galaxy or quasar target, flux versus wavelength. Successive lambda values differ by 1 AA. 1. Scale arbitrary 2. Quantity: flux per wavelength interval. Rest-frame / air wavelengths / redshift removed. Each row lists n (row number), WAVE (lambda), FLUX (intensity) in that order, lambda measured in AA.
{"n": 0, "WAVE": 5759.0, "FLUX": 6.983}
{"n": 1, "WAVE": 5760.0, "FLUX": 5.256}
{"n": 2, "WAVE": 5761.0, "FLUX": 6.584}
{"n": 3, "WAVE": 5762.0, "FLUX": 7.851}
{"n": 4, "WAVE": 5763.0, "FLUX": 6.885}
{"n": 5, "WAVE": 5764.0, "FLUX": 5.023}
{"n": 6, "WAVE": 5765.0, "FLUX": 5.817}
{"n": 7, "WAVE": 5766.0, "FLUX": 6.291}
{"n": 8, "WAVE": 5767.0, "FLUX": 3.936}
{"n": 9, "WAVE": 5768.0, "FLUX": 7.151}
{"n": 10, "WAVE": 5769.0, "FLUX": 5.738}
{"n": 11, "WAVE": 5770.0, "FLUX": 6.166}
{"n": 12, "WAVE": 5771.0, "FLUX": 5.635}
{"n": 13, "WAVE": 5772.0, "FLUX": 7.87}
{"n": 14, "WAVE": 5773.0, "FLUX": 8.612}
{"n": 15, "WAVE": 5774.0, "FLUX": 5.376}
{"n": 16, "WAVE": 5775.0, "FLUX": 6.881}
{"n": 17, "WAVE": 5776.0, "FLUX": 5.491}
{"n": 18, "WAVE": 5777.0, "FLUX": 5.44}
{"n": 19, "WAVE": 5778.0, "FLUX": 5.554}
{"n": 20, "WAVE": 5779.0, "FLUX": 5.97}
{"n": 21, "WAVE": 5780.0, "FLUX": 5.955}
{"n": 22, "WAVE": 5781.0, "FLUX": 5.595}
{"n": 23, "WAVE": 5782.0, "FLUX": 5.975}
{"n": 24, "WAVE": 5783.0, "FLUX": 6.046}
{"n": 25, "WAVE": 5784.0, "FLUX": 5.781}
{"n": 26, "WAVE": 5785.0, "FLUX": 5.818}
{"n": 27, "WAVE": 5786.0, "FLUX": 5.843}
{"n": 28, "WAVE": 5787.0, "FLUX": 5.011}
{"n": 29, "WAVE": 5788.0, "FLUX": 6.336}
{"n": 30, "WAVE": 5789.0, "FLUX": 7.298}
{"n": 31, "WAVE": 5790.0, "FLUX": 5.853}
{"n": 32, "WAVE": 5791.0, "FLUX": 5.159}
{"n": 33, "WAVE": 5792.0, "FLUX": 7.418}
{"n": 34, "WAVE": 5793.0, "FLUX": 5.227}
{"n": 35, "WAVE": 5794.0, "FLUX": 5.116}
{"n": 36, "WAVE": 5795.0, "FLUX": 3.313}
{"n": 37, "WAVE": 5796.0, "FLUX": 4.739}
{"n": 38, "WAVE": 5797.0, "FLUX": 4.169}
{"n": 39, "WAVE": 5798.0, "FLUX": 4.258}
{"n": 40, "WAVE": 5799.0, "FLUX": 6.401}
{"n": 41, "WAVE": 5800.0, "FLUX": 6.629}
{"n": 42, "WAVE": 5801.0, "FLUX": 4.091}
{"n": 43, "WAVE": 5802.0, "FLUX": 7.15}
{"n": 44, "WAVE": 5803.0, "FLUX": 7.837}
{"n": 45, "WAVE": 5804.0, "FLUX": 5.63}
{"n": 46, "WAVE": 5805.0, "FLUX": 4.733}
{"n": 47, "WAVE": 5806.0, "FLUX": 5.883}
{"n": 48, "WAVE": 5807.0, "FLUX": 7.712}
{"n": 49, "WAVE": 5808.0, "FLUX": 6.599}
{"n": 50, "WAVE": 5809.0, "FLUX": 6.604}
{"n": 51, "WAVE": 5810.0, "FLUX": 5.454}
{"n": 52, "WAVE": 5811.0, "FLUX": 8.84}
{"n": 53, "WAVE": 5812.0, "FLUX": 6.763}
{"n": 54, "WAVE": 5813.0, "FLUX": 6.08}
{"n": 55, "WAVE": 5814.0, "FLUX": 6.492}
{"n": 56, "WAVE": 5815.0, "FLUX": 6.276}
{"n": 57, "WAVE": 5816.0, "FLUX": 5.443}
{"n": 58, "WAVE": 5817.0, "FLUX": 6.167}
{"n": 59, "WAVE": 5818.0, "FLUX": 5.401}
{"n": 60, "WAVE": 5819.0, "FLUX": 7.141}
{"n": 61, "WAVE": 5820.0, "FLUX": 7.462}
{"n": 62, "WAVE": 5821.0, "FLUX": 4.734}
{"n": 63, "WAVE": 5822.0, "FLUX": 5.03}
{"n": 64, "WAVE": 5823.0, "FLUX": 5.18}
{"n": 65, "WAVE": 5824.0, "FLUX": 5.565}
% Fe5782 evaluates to 2.14 AA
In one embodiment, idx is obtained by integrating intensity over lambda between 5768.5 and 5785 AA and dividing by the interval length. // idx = 6.12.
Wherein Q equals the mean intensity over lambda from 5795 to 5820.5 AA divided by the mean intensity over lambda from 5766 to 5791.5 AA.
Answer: 1.0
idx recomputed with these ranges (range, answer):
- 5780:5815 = 5.94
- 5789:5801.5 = 5.28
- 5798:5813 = 6.37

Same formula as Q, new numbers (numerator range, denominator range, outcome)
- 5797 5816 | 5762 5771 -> 1.04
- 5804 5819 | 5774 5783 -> 1.08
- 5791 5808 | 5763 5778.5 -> 0.93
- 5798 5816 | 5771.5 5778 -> 0.97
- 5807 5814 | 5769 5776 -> 1.03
